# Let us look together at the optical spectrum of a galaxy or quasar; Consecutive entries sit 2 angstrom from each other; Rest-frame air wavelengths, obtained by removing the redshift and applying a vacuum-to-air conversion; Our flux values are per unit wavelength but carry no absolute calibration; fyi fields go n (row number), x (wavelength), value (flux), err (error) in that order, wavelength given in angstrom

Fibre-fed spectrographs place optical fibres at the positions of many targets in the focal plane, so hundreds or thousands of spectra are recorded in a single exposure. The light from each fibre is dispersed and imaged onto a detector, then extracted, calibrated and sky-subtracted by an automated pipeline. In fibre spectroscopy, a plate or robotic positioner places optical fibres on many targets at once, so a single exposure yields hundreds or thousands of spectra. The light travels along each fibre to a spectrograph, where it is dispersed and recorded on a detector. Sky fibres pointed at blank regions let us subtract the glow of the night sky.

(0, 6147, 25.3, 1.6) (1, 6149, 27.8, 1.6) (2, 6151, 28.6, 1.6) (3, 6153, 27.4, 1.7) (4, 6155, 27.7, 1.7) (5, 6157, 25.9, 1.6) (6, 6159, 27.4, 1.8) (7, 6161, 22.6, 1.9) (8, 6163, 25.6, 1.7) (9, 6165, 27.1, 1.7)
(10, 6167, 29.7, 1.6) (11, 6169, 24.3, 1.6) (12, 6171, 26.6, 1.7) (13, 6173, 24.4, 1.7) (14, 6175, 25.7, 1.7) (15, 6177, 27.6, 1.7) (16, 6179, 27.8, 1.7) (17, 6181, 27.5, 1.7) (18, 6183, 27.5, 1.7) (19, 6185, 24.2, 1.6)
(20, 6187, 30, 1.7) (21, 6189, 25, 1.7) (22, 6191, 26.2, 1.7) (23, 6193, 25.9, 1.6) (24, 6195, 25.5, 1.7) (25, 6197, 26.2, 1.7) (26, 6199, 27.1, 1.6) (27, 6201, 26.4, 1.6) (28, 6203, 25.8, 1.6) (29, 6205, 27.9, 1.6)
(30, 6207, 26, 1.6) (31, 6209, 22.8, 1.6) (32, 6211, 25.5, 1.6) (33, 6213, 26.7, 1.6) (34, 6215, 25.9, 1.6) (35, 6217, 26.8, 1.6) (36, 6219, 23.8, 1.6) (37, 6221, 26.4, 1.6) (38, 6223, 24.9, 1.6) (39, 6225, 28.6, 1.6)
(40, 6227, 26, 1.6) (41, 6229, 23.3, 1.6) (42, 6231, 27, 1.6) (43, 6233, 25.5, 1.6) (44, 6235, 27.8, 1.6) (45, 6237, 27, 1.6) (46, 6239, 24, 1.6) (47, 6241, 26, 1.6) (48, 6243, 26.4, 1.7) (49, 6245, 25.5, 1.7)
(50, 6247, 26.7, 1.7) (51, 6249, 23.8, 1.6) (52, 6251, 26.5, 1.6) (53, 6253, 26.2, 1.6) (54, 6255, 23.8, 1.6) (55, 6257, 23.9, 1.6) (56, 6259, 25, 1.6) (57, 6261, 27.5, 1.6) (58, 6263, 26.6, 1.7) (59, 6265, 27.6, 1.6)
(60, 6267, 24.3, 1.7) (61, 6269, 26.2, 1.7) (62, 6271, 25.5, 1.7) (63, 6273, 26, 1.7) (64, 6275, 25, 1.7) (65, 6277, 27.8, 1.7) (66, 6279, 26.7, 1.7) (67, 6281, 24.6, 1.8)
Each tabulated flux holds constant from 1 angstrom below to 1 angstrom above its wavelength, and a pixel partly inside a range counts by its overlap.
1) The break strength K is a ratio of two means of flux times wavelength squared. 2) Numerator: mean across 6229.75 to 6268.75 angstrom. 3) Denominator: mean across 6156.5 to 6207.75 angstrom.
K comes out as 1.0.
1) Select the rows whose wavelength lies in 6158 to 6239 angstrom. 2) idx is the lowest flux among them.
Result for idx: 22.6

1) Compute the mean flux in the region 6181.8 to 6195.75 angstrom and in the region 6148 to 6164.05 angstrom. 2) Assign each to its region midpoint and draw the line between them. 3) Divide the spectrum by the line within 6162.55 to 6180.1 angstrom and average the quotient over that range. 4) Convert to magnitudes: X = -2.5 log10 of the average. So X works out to -0.003 mag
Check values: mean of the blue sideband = 26.6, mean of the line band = 26.6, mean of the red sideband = 26.4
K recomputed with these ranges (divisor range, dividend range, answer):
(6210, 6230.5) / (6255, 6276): 1.01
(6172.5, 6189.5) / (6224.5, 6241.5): 0.99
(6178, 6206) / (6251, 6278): 0.99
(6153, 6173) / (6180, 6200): 1.02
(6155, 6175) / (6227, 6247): 1.02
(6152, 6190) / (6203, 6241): 0.99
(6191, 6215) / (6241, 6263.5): 1.00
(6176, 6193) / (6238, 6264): 0.97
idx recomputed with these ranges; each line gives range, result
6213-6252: 23.3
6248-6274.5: 23.8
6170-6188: 24.2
